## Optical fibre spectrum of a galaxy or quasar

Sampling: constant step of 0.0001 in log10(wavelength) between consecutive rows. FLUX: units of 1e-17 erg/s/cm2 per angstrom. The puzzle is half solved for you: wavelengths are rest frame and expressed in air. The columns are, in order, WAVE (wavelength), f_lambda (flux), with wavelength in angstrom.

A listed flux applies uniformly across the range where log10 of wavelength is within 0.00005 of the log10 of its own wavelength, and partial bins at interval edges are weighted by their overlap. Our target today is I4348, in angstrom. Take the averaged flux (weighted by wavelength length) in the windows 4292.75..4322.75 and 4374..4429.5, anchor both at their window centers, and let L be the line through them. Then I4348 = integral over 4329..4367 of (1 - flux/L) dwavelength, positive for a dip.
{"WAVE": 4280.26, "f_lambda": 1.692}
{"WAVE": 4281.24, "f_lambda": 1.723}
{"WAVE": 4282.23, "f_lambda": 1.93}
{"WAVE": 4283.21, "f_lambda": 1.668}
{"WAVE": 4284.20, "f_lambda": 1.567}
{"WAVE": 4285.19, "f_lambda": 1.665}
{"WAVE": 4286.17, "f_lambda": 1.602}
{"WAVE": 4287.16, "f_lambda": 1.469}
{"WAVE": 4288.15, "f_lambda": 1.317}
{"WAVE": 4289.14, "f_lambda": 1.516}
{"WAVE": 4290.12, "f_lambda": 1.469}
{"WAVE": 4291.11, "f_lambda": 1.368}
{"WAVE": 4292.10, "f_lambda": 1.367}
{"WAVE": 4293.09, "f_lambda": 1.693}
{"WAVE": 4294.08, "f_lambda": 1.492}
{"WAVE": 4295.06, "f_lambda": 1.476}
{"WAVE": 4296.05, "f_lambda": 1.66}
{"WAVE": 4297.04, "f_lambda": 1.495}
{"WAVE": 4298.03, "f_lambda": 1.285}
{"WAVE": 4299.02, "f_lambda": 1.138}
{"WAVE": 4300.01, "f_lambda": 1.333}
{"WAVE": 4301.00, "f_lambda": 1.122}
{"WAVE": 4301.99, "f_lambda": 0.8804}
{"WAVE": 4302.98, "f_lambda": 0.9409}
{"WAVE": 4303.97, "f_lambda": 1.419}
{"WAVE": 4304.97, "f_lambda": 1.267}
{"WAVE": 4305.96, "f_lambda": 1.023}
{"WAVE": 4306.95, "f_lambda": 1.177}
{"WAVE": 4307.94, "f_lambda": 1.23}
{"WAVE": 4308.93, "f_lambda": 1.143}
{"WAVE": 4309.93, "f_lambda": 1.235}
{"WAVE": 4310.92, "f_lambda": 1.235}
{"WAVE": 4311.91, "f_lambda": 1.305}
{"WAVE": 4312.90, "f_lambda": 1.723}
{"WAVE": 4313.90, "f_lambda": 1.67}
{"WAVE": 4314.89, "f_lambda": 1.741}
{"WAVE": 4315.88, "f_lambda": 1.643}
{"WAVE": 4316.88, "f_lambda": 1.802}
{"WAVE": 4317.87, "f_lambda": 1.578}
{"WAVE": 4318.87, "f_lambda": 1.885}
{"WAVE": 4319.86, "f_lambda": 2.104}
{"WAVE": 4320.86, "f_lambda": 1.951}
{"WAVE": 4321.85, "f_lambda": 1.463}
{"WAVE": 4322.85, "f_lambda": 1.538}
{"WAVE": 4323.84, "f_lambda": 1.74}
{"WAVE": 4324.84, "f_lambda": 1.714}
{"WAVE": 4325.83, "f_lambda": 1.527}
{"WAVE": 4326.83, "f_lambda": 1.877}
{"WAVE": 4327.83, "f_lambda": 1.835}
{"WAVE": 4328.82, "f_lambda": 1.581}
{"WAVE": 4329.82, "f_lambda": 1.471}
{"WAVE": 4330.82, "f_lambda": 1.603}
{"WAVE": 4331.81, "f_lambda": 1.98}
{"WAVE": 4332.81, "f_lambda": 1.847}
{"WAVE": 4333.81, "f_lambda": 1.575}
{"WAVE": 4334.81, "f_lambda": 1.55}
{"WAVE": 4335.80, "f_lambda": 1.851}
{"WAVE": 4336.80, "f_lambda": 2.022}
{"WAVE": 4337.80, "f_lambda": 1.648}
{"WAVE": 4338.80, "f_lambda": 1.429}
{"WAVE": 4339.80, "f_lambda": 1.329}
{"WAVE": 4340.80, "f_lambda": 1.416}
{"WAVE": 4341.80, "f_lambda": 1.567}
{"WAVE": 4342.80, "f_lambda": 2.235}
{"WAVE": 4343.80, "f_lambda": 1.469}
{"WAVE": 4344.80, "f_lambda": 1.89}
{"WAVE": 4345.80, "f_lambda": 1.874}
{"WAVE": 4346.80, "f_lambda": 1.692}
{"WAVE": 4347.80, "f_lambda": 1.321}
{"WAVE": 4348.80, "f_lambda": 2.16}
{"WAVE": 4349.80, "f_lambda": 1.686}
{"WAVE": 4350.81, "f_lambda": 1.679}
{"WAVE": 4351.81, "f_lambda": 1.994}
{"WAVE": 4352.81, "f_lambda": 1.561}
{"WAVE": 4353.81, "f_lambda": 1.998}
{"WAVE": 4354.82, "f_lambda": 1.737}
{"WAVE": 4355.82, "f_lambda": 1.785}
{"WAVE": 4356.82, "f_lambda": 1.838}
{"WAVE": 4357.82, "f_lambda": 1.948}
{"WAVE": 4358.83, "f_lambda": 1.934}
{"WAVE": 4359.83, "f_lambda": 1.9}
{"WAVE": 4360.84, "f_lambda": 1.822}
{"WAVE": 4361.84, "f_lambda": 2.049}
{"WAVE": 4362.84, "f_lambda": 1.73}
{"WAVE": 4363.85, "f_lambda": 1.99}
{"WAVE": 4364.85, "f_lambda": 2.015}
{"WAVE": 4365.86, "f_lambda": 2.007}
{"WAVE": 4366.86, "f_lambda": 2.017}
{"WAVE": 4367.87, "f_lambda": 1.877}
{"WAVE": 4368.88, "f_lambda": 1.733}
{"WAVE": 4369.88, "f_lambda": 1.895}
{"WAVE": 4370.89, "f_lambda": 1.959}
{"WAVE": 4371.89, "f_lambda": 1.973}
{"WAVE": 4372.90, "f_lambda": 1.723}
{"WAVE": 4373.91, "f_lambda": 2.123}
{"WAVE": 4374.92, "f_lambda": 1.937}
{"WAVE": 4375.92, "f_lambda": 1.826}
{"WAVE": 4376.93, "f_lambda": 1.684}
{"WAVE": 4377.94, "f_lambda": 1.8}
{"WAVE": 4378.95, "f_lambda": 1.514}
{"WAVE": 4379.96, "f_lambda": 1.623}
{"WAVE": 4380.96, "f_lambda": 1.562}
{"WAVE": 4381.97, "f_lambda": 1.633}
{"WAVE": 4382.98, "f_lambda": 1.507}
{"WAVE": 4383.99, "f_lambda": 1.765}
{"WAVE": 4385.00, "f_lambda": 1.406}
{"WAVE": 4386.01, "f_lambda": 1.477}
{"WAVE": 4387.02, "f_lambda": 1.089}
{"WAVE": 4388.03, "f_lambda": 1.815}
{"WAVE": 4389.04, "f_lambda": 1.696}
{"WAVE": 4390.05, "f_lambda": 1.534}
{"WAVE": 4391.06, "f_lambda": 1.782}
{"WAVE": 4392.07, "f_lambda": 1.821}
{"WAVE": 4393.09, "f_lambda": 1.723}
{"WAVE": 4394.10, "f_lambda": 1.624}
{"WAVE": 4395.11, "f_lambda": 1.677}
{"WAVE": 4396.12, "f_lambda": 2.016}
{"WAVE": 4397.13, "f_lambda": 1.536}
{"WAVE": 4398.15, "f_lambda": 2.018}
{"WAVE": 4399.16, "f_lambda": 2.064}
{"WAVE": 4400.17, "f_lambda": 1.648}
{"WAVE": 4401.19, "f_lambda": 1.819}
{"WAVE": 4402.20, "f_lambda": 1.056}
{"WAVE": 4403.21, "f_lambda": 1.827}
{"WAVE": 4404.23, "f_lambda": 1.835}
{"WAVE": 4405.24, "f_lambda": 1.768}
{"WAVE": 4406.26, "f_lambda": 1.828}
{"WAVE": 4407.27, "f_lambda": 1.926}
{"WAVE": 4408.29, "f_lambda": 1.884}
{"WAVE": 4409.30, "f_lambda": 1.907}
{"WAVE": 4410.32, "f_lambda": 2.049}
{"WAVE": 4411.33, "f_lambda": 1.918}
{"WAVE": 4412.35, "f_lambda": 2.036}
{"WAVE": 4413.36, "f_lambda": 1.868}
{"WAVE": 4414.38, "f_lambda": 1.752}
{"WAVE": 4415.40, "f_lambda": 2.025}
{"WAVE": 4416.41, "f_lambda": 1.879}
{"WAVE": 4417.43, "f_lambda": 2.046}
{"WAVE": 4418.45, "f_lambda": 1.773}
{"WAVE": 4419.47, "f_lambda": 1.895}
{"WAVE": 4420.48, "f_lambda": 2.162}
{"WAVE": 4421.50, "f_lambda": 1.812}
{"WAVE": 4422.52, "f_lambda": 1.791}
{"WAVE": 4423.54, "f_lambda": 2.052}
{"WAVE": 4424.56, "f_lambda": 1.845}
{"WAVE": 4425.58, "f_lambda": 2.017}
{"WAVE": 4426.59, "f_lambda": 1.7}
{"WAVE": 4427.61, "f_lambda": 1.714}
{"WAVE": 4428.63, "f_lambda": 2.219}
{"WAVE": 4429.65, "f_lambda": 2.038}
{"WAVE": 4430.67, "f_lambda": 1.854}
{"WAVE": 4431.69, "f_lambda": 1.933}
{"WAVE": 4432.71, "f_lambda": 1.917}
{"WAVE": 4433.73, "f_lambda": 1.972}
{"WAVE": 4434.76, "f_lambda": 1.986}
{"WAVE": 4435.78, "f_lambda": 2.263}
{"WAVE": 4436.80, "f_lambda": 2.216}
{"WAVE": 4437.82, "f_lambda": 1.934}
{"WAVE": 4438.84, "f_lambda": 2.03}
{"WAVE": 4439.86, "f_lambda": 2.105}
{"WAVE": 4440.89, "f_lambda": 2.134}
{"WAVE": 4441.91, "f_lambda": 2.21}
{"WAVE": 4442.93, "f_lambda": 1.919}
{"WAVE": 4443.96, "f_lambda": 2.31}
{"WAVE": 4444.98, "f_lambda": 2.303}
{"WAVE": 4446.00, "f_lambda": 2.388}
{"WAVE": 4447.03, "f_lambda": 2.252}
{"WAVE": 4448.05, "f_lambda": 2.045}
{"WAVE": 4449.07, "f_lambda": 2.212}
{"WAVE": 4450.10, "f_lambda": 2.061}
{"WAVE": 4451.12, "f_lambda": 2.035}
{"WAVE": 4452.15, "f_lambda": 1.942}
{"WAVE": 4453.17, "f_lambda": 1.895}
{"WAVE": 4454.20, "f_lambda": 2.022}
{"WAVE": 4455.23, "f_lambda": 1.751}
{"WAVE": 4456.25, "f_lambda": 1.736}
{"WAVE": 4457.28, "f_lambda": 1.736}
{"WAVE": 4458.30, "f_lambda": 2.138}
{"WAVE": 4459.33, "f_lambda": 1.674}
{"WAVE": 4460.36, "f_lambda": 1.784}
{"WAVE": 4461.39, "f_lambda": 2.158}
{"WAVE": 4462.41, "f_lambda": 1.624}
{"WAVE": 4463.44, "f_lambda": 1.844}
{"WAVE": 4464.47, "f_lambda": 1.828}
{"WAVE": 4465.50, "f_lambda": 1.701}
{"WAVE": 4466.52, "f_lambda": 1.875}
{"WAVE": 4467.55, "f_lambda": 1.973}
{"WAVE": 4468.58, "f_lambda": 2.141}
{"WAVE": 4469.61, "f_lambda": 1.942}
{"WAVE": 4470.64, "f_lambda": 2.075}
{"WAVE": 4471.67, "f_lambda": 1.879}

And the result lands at -4.50 angstrom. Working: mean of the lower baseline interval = 1.44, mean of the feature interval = 1.78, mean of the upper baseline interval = 1.79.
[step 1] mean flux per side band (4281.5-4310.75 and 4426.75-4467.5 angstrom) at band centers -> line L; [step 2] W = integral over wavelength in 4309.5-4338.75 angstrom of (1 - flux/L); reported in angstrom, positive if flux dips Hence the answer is -3.6 angstrom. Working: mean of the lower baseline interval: 1.38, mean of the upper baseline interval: 1.99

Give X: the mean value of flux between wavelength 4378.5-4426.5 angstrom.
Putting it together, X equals 1.77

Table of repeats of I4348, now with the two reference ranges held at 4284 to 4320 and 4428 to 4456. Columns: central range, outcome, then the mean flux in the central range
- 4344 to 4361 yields -1.5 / 1.81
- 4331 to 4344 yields -0.8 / 1.69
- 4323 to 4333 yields -1.1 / 1.71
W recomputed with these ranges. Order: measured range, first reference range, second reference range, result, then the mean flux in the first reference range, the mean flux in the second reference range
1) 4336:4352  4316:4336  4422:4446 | 0.6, 1.72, 2.03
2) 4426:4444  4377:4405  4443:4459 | -0.7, 1.66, 2.05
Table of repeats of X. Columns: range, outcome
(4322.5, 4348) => 1.68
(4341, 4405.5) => 1.77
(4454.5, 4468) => 1.84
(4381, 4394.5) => 1.6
